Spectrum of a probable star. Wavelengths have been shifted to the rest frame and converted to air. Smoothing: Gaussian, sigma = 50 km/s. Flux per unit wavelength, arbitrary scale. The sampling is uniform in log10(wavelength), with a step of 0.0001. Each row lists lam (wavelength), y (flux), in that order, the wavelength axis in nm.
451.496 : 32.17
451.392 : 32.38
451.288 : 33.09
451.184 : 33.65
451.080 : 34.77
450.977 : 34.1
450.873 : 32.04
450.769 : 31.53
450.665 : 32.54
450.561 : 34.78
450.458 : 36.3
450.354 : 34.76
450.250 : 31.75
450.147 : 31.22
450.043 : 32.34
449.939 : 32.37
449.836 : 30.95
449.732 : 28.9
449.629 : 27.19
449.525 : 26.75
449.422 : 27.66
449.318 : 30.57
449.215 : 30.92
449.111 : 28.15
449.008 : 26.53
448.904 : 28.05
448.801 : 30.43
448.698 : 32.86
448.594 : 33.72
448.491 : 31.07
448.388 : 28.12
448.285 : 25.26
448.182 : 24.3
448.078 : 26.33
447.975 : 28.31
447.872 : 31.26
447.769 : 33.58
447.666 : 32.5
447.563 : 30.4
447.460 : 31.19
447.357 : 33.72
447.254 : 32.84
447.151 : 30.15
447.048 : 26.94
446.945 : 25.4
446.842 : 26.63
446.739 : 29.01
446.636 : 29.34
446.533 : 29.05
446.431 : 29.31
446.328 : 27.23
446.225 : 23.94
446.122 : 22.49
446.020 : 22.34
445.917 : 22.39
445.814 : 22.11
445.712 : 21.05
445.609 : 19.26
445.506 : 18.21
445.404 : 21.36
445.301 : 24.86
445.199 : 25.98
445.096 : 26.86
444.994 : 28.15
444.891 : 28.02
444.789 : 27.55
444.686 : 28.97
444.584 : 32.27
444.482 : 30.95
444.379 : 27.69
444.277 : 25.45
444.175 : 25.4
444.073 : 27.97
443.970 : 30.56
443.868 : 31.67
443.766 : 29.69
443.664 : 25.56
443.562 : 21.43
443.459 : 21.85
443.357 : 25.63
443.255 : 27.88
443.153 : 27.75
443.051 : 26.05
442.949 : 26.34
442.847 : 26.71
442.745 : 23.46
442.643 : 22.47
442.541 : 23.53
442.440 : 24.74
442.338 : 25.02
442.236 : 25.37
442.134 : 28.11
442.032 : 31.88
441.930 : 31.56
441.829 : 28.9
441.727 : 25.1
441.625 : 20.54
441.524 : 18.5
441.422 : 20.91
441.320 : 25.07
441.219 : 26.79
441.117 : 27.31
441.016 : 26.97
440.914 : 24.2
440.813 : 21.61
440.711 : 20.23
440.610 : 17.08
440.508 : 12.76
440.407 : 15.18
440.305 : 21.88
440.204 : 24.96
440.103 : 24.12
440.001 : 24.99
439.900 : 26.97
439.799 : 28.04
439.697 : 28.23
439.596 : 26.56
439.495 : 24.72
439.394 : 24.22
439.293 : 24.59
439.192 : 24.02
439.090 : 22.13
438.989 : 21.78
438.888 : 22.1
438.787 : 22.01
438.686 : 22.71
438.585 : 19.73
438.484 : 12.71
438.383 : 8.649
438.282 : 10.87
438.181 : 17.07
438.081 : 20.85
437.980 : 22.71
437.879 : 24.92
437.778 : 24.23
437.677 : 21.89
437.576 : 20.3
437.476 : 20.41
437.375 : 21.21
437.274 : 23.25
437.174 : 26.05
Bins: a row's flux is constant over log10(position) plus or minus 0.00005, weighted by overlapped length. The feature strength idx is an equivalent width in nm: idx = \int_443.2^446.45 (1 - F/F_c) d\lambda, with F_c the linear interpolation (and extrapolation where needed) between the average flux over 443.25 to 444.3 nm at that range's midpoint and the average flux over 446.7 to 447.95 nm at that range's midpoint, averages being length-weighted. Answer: 0.22 nm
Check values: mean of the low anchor 26.6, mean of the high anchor 30.3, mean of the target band 25.7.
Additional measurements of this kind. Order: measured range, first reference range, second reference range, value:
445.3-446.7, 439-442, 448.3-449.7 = 0.18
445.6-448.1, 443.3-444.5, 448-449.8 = 0.03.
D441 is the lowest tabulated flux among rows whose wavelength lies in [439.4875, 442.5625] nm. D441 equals 12.76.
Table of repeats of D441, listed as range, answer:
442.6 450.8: 18.21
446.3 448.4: 24.3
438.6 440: 21.78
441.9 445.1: 21.43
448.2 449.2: 25.26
